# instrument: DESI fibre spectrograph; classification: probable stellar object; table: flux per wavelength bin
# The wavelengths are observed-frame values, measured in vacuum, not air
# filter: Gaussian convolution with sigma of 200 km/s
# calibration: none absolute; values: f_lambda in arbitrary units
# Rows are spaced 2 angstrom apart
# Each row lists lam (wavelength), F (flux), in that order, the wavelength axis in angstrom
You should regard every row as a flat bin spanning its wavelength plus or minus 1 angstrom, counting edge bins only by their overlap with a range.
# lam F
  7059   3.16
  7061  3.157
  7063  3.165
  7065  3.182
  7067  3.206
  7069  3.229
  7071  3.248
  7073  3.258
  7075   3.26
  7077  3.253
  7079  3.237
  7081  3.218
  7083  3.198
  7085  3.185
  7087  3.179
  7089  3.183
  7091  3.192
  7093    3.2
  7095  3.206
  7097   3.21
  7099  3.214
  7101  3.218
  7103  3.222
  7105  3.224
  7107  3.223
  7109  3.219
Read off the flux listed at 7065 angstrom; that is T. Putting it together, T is 3.182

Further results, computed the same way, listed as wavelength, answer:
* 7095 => 3.206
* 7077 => 3.253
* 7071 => 3.248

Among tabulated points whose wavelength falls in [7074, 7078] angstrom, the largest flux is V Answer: 3.26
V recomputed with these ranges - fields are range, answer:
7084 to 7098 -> 3.21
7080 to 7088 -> 3.218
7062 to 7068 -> 3.206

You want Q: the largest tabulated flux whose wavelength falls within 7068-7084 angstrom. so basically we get 3.26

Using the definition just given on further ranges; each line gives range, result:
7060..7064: 3.165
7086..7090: 3.183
